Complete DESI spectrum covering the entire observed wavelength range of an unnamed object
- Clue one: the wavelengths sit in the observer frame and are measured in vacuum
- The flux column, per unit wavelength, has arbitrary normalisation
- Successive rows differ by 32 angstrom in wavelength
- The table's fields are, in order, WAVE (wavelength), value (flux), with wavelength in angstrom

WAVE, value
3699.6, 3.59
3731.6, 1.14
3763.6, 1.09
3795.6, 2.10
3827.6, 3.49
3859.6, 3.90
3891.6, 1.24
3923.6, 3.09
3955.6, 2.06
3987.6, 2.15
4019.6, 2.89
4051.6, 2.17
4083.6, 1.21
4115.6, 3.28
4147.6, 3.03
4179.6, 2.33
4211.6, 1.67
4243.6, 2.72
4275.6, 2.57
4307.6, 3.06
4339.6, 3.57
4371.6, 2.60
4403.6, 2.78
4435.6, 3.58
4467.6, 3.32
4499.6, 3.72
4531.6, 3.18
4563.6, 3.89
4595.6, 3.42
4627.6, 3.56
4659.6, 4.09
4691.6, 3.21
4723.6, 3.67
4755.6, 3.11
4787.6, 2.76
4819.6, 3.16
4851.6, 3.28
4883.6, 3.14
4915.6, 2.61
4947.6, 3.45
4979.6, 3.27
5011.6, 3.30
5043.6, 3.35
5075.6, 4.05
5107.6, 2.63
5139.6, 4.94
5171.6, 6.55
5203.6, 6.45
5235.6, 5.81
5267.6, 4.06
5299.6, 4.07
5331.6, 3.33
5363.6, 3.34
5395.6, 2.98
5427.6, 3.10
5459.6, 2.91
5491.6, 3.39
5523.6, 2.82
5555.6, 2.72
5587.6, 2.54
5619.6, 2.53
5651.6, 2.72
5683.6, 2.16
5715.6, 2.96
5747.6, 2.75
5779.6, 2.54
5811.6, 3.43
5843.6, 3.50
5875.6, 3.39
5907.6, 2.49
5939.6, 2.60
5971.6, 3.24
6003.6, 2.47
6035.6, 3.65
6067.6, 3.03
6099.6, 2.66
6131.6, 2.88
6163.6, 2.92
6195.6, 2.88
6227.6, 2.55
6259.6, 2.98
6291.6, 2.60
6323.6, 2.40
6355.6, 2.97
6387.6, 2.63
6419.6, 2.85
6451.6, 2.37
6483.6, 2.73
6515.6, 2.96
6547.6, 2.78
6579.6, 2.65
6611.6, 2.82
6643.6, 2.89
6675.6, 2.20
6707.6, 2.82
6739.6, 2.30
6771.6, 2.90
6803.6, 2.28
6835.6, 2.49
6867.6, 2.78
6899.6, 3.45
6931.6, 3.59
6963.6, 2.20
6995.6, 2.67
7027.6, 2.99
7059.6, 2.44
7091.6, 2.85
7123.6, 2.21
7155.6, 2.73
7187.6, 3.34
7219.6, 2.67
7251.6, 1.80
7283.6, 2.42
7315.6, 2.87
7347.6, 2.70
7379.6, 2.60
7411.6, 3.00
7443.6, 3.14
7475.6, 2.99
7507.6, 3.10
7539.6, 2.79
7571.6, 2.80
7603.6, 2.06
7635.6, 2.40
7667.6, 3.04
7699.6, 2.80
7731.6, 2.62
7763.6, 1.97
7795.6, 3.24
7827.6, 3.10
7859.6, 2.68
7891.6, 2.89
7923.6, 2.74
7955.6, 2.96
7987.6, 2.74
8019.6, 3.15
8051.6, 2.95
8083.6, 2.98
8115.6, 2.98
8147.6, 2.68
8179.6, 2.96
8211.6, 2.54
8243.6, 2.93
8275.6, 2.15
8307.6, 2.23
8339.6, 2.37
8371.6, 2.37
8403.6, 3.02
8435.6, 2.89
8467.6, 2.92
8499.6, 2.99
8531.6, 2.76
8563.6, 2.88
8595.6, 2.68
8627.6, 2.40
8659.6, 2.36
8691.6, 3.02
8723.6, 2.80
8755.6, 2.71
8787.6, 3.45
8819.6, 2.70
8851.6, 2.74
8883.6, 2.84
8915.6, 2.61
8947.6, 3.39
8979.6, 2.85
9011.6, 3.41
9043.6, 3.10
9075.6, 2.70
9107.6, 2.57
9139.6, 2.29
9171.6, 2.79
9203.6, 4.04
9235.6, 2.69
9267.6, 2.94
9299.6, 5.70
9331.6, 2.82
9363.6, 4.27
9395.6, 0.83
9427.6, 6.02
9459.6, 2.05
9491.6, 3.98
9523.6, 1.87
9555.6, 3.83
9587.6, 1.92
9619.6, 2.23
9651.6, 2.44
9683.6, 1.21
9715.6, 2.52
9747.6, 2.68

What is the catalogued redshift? 0.86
